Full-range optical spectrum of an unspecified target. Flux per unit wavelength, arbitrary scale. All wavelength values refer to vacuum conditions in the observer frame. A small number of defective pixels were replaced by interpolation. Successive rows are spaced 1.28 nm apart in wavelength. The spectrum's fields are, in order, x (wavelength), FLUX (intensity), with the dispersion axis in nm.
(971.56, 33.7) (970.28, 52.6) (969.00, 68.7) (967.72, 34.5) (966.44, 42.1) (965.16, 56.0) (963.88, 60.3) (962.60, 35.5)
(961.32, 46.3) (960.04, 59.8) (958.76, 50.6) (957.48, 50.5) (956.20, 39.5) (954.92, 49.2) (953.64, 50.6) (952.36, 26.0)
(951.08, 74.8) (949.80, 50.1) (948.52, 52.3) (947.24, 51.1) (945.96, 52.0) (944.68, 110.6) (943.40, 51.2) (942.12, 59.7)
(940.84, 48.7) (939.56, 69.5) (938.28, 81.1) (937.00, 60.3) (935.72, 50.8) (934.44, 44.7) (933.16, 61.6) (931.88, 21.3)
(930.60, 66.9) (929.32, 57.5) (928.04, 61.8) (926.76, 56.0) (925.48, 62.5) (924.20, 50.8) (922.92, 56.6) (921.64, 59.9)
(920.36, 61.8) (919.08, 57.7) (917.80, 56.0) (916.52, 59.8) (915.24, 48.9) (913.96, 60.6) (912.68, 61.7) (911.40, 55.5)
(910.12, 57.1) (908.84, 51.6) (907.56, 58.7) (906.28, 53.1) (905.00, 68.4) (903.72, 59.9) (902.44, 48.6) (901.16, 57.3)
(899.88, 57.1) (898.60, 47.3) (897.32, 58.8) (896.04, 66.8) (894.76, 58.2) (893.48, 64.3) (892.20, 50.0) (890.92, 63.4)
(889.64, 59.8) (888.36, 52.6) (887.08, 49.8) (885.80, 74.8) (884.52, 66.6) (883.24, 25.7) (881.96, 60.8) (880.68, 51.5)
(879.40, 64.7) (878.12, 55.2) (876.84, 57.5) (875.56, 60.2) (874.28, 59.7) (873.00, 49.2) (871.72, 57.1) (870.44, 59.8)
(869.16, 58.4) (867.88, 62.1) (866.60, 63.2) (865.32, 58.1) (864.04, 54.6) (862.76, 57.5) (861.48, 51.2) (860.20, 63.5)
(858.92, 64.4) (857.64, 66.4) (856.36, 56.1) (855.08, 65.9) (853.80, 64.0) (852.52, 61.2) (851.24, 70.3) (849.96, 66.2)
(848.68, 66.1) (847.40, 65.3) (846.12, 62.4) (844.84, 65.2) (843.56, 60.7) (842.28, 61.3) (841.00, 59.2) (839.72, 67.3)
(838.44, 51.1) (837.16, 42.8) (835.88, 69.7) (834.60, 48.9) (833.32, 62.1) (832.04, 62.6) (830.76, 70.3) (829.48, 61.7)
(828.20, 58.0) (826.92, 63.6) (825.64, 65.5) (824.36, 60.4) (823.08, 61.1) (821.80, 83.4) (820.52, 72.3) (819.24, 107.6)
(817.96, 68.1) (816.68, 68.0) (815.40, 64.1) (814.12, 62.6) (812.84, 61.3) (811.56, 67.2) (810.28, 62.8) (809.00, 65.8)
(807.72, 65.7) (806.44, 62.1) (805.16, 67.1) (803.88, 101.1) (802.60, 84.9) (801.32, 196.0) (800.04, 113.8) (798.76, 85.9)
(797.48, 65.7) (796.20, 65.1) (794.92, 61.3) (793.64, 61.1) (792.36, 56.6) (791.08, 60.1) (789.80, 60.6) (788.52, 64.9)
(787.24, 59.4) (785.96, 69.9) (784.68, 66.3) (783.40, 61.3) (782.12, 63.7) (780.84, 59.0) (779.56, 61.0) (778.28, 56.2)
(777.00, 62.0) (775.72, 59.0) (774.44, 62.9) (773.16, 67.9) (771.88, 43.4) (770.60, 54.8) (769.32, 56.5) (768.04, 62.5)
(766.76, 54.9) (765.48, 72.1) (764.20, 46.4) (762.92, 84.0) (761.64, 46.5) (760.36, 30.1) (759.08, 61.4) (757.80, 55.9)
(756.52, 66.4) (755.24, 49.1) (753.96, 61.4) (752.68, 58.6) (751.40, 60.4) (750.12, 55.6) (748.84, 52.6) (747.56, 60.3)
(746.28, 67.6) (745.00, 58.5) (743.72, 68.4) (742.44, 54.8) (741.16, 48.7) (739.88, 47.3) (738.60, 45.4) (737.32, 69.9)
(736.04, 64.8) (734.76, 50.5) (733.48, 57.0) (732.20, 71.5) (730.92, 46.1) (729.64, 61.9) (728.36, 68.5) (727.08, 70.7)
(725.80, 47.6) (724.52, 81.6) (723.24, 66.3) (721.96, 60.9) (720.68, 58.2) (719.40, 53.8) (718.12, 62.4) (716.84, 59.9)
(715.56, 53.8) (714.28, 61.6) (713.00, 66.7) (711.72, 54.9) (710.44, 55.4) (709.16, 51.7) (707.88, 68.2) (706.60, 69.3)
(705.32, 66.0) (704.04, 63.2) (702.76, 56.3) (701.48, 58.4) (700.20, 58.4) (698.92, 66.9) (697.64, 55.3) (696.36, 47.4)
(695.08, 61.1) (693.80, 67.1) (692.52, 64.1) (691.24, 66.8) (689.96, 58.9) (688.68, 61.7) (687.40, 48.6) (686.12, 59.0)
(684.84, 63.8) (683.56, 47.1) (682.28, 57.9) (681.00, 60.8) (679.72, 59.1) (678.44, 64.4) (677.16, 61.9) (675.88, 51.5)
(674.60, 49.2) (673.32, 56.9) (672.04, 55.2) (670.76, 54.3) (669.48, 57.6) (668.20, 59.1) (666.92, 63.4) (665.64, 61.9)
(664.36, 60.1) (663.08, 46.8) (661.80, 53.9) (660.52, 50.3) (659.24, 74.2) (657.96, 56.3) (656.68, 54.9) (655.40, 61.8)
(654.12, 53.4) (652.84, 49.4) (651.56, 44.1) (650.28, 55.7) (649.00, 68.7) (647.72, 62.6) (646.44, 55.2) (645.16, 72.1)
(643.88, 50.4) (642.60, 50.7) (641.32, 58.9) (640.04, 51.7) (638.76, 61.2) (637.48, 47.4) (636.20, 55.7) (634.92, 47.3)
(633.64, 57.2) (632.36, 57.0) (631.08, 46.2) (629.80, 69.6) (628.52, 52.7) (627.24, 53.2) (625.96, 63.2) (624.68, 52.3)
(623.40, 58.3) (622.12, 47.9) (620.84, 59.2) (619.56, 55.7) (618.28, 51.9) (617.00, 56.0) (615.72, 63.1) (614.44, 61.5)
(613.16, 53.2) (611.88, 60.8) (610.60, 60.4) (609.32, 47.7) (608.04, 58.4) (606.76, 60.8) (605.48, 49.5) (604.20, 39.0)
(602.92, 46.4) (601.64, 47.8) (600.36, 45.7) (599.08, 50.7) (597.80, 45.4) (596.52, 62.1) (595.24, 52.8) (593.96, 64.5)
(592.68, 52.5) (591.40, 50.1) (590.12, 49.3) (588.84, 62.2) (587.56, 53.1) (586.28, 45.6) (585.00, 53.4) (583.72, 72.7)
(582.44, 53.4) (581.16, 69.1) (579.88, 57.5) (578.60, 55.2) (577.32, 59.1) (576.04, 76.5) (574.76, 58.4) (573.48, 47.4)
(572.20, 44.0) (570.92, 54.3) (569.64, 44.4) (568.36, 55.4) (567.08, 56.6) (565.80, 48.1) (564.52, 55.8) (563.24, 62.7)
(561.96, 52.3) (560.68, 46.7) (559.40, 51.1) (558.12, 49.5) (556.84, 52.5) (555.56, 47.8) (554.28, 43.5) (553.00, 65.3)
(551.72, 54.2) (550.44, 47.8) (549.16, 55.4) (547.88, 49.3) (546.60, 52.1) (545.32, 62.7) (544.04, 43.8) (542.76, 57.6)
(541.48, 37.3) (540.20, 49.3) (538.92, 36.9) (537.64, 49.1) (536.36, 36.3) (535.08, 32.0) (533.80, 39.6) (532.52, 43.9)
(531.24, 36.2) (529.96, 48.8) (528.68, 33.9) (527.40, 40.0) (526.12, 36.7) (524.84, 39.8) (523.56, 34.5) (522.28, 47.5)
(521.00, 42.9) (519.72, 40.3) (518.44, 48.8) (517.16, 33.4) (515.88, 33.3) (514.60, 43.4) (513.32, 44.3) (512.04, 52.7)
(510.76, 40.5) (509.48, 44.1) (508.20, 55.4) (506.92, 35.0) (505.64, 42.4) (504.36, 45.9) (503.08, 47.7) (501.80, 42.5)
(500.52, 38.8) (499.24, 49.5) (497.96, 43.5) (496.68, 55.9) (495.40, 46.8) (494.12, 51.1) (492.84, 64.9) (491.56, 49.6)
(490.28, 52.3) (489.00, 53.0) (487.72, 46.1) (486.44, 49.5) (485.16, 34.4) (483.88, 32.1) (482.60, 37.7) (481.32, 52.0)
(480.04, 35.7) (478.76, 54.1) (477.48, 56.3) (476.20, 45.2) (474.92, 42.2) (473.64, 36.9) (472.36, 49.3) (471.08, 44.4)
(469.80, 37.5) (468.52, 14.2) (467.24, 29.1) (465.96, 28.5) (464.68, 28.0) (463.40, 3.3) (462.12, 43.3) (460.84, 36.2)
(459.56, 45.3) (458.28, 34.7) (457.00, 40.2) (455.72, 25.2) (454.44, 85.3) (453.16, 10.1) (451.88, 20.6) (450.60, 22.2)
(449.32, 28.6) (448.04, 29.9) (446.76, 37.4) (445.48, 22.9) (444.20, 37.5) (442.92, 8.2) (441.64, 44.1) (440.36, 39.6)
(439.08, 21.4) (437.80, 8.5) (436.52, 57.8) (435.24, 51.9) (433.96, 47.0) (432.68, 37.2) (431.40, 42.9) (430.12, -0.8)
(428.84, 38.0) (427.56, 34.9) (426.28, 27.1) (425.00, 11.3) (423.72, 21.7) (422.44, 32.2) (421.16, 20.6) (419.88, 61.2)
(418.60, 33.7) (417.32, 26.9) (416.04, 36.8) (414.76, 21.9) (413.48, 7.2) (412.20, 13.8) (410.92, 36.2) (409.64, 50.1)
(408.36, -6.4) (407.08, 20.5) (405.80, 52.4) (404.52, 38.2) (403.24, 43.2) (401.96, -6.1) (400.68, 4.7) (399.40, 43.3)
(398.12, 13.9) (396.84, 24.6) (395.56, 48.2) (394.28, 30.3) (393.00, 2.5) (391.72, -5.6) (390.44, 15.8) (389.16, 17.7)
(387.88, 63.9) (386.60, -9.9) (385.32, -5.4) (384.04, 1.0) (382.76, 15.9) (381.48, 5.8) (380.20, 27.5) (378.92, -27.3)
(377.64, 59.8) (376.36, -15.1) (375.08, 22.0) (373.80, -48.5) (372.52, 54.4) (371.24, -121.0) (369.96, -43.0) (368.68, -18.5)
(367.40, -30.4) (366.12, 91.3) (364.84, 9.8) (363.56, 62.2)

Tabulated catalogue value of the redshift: 0.220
